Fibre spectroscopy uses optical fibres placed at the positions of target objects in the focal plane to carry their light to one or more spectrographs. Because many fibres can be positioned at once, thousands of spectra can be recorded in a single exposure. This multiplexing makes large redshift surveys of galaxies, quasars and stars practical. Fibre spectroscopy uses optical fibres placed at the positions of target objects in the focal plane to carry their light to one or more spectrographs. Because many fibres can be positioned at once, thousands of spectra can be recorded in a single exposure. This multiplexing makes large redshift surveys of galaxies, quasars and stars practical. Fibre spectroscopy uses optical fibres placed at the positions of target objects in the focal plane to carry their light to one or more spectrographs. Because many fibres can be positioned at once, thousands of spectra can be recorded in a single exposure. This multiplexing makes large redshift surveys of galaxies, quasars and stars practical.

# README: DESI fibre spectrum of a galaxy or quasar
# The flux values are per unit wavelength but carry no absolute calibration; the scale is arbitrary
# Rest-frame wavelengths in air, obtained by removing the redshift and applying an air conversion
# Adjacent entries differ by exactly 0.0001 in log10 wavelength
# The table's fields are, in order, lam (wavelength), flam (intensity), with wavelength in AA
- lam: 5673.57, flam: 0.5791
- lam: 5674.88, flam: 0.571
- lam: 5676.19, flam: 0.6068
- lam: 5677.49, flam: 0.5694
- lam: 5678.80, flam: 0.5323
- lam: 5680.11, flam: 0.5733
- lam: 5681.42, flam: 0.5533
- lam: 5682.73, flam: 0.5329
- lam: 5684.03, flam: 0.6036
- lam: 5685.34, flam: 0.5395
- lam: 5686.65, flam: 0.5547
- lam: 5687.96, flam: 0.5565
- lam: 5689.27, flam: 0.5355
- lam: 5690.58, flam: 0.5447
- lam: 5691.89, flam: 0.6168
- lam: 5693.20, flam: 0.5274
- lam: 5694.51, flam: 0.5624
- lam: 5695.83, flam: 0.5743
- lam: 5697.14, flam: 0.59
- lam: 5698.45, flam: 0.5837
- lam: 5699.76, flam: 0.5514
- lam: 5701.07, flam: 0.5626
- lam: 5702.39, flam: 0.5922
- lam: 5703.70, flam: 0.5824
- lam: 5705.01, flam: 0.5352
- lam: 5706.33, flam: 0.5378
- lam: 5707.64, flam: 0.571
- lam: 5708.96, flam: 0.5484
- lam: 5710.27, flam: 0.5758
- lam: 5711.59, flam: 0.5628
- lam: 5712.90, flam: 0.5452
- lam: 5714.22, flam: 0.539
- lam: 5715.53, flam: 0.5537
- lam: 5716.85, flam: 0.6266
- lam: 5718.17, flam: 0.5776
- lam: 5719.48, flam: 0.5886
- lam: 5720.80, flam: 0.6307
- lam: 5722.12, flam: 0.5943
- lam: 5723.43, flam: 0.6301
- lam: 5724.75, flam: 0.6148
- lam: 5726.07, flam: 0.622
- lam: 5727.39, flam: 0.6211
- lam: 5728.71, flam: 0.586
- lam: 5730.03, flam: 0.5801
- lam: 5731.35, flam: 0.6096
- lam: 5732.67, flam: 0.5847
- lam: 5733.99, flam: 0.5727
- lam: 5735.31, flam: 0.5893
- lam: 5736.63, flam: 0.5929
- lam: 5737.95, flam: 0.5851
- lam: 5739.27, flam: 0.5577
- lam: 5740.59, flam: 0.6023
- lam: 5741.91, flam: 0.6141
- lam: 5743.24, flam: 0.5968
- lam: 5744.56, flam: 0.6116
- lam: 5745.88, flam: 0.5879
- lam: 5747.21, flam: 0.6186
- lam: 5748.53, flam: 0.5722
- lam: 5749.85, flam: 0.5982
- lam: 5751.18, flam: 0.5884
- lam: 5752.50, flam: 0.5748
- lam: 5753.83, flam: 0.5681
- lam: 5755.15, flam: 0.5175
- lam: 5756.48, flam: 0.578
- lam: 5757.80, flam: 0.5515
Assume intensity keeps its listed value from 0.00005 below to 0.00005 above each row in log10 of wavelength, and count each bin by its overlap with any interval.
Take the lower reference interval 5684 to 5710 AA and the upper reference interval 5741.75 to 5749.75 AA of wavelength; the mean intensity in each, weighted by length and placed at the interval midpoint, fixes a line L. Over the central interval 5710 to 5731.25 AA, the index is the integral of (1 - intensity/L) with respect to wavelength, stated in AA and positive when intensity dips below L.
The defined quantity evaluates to -0.4 AA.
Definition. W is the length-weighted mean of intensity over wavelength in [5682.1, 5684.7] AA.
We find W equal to 0.57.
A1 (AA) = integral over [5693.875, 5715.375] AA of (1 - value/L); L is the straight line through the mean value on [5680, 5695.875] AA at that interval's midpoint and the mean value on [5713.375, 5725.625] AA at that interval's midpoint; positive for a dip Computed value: 0.5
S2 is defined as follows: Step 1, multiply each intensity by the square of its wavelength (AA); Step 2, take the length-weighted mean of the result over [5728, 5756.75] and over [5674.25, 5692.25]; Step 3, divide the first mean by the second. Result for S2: 1.1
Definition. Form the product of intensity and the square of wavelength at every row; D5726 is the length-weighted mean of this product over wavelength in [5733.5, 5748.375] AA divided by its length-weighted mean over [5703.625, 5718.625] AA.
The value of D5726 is 1.1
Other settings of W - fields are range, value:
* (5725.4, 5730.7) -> 0.602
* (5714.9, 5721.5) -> 0.595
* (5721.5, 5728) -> 0.617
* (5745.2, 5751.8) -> 0.593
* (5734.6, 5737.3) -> 0.591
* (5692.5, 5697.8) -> 0.564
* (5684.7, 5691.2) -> 0.546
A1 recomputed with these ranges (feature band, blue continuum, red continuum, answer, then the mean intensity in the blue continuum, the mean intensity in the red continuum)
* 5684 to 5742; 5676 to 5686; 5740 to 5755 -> -0.16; 0.562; 0.591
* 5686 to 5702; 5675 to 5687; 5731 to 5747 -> 0.17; 0.564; 0.592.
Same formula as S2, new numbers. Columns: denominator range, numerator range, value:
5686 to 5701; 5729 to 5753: 1.07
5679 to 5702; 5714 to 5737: 1.07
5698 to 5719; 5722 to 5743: 1.07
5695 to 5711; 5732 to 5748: 1.06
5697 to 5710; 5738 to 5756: 1.05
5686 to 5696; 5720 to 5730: 1.11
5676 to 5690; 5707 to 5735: 1.07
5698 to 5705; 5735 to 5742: 1.04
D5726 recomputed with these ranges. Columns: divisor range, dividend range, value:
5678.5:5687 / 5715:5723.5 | 1.09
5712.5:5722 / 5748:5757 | 0.99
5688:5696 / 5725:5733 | 1.09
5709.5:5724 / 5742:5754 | 1.03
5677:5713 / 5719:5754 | 1.08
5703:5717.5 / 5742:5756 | 1.05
